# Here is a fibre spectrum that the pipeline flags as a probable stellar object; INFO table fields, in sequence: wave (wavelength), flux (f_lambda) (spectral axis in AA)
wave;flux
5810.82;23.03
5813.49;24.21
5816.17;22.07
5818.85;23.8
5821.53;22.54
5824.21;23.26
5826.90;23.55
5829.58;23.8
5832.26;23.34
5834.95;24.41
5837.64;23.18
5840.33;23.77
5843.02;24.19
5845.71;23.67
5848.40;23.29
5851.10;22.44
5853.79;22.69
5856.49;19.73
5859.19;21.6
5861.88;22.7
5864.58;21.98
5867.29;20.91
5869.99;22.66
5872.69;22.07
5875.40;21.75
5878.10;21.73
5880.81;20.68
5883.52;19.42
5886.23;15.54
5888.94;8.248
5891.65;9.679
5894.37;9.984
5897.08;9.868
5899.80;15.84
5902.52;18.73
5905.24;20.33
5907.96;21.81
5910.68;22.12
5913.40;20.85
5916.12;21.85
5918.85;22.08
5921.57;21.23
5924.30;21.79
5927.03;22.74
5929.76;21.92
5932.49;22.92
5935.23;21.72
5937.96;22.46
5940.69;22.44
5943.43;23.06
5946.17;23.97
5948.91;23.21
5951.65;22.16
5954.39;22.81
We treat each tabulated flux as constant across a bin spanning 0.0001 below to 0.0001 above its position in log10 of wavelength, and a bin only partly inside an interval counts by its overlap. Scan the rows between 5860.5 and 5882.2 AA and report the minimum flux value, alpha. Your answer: 20.68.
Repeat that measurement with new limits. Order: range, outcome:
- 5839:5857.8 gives 19.73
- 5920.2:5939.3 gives 21.23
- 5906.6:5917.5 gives 20.85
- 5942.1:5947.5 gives 23.06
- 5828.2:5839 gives 23.18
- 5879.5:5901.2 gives 8.248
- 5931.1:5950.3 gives 21.72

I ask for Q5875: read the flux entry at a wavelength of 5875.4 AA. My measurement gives 21.75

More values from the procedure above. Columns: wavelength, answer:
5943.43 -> 23.06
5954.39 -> 22.81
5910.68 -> 22.12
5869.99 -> 22.66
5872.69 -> 22.07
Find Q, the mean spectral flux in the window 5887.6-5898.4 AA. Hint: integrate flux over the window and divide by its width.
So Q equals 9.45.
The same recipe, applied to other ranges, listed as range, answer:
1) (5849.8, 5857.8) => 21.6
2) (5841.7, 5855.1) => 23.3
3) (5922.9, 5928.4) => 22.2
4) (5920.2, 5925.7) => 21.5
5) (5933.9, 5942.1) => 22.2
